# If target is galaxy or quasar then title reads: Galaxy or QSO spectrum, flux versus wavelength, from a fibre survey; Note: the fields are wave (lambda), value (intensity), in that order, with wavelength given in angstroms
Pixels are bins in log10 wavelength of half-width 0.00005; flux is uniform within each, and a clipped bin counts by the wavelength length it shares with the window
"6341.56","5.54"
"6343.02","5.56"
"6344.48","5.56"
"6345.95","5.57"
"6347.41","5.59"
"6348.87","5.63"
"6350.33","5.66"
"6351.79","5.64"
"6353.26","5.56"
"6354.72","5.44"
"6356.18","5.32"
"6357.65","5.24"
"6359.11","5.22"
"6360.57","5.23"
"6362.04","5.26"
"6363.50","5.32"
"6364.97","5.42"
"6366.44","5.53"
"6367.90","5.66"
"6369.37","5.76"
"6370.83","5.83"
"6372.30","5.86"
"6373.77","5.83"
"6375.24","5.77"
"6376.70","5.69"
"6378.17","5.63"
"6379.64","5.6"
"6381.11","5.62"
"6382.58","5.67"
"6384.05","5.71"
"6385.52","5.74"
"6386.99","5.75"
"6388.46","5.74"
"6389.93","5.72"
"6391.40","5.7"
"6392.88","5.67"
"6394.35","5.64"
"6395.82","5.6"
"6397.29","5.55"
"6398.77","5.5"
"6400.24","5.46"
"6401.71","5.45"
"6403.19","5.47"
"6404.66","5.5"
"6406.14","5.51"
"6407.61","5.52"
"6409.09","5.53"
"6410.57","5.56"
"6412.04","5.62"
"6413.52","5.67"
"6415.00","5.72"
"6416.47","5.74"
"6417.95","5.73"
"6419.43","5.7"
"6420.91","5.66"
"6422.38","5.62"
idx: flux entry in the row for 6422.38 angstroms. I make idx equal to 5.62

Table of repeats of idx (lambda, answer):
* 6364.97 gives 5.42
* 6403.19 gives 5.47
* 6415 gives 5.72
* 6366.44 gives 5.53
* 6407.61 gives 5.52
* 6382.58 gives 5.67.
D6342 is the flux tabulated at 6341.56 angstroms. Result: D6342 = 5.54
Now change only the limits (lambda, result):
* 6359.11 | 5.22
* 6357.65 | 5.24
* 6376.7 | 5.69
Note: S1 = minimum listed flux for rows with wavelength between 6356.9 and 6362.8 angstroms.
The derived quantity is 5.22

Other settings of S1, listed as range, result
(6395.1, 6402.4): 5.45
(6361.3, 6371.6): 5.26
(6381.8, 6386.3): 5.67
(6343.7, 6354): 5.56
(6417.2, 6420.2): 5.7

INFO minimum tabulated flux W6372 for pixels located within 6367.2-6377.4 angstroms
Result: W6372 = 5.66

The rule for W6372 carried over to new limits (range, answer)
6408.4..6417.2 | 5.53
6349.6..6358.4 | 5.24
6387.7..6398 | 5.55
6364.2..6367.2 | 5.42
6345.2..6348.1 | 5.57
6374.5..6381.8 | 5.6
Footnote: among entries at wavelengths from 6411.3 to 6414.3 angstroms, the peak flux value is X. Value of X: 5.67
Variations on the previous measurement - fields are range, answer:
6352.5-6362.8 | 5.56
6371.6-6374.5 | 5.86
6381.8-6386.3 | 5.74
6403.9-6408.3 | 5.52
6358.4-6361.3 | 5.23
